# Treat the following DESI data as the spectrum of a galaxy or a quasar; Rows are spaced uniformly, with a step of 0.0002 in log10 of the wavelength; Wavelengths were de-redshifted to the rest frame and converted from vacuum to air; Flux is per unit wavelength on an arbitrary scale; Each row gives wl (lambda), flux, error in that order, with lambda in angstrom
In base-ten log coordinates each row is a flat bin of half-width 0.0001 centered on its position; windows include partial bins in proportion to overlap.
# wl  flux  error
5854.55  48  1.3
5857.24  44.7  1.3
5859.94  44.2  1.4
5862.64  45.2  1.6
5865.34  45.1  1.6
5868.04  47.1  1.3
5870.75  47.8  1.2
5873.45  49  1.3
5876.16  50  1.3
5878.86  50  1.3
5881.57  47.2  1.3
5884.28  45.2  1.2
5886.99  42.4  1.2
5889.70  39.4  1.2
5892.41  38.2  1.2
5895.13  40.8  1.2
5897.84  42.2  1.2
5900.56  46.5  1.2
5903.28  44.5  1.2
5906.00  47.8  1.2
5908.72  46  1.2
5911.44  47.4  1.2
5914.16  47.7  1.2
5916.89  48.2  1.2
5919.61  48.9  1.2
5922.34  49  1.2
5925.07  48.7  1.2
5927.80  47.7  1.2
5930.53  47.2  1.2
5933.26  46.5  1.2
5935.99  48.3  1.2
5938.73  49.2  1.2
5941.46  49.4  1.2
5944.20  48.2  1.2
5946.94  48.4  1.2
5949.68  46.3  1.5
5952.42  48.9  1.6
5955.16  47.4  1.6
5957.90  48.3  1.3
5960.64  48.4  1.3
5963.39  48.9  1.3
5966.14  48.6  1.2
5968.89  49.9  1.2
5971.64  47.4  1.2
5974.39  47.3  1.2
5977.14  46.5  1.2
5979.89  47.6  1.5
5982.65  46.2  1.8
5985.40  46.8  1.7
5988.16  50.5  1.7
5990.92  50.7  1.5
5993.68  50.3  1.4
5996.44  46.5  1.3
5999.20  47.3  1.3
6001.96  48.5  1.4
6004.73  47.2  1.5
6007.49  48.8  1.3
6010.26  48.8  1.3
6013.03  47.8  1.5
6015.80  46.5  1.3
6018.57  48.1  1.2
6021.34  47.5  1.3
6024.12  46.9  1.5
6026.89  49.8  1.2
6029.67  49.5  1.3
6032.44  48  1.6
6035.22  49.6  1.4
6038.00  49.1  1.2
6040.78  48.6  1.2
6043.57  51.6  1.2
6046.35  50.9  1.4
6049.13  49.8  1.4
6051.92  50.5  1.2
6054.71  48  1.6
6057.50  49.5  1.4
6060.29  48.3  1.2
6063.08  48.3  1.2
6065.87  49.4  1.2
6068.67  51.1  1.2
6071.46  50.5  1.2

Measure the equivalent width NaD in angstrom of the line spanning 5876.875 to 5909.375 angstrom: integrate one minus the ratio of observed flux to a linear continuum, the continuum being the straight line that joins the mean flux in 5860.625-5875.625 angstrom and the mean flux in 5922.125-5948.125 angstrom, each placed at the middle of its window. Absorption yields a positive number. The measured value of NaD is 2.1 angstrom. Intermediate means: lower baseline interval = 46.9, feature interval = 44.3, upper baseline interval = 48.2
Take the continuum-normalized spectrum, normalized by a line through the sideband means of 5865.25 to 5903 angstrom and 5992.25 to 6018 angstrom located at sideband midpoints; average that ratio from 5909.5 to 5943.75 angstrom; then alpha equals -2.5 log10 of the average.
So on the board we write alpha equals -0.05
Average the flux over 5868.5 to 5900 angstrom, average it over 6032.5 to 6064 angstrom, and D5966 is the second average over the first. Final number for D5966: 1.10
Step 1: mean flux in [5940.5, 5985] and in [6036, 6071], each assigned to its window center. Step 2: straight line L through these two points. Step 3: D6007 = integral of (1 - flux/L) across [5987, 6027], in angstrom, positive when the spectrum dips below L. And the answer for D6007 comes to 0.4 angstrom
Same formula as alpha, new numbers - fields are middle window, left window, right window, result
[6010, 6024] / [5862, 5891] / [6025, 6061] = 0.03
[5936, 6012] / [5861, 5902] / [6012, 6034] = -0.03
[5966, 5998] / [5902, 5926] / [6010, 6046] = 0.00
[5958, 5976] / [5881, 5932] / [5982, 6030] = -0.03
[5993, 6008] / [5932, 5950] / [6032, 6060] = 0.02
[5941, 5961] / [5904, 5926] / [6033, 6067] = 0.00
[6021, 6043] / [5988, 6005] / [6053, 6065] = 0.00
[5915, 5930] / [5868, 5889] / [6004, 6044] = -0.02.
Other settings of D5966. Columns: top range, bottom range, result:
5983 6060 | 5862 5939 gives 1.05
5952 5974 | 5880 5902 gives 1.13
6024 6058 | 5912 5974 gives 1.03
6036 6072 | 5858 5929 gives 1.08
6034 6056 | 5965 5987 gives 1.05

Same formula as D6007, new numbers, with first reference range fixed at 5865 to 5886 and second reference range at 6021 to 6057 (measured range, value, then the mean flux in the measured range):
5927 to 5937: 0.2 angstrom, 47.4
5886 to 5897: 1.8 angstrom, 40.2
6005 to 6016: 0.2 angstrom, 48.1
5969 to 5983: 0.4 angstrom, 47.3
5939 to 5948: -0.1 angstrom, 48.7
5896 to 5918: 0.9 angstrom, 46.1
